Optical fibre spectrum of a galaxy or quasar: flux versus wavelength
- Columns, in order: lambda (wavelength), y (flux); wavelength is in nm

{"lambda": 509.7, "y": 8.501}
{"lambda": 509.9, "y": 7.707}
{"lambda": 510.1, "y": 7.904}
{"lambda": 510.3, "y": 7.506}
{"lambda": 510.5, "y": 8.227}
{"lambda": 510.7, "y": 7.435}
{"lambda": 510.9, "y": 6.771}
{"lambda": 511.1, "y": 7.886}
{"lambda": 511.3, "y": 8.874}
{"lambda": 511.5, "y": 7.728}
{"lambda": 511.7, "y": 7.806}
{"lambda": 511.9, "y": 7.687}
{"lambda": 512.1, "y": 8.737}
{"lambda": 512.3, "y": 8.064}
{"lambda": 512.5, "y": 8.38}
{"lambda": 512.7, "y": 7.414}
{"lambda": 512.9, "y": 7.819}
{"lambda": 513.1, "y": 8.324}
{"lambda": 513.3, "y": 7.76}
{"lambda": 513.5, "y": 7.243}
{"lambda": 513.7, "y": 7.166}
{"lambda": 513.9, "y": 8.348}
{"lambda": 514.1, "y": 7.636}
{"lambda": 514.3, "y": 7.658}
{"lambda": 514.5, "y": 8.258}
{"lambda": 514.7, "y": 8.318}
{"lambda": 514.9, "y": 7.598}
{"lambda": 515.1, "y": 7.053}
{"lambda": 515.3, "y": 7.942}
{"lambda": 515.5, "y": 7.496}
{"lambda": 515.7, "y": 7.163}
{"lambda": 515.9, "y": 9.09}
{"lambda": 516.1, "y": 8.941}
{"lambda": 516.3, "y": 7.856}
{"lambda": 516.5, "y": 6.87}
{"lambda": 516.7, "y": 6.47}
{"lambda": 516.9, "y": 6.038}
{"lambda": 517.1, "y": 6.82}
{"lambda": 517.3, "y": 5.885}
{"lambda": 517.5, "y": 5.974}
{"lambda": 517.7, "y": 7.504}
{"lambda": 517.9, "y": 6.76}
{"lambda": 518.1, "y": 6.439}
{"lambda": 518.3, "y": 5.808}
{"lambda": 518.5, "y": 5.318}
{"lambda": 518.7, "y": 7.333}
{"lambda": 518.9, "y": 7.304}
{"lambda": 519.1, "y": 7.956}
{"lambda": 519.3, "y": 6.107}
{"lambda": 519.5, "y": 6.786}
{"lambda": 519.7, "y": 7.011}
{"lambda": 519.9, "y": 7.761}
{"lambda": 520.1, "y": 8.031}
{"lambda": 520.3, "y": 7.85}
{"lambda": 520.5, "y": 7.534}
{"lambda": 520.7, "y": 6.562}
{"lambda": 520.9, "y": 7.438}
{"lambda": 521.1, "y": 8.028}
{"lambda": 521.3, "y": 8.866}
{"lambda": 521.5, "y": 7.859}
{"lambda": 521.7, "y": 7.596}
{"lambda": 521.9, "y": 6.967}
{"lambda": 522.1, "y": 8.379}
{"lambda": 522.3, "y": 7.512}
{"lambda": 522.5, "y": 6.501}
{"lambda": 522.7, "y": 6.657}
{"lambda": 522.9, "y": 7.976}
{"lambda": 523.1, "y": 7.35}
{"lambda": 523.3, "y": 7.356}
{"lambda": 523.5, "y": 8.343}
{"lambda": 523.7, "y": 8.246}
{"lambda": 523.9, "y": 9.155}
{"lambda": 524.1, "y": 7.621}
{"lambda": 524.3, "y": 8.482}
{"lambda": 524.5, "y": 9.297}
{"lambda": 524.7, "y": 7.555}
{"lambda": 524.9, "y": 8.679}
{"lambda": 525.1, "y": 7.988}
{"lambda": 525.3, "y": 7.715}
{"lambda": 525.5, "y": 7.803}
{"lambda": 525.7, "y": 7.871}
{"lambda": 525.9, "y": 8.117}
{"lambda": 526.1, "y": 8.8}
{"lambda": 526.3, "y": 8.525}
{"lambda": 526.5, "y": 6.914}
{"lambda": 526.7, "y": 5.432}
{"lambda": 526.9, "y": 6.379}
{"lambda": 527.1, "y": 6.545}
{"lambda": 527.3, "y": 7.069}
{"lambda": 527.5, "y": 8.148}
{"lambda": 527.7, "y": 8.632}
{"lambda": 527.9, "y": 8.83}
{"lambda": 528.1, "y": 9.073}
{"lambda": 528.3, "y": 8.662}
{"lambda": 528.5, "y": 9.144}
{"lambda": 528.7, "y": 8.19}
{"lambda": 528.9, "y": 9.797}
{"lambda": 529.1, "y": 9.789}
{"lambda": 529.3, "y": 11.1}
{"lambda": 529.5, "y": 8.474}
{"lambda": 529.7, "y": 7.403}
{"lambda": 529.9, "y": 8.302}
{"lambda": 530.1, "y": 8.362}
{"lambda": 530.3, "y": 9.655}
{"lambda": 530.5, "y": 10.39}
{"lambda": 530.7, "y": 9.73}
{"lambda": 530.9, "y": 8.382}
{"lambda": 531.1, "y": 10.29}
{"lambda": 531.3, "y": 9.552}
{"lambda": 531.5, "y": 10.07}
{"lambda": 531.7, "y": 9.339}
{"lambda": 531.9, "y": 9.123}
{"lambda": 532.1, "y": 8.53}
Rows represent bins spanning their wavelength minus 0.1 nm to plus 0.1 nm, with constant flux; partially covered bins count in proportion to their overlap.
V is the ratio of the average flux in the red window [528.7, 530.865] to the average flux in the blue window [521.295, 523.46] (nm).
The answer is 1.23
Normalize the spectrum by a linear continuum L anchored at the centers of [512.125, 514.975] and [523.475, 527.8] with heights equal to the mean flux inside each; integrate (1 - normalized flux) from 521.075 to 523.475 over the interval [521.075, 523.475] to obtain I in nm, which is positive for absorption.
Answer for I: 0.084 nm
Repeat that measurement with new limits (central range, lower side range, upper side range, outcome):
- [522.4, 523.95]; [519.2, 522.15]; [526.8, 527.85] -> -0.04 nm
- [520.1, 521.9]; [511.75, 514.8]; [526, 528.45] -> 0.03 nm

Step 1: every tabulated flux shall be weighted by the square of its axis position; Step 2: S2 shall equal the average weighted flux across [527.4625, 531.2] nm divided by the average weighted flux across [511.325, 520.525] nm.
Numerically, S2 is 1.29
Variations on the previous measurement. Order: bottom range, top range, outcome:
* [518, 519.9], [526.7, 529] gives 1.25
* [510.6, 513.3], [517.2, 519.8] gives 0.86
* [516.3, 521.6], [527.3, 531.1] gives 1.33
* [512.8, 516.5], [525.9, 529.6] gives 1.11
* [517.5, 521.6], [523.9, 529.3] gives 1.17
